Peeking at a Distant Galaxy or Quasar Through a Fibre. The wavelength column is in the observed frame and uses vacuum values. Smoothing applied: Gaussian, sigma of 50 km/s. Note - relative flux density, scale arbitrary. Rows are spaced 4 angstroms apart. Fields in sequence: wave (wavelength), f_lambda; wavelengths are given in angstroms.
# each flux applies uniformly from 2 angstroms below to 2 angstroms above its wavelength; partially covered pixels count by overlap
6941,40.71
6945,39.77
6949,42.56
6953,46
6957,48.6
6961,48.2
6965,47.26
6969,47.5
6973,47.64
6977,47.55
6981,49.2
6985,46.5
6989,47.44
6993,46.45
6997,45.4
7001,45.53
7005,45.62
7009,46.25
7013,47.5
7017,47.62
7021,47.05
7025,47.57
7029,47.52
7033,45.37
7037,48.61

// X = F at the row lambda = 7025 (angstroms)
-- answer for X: 47.57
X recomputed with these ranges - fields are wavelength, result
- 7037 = 48.61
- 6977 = 47.55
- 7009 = 46.25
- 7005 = 45.62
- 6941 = 40.71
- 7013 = 47.5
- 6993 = 46.45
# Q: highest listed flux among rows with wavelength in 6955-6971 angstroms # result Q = 48.6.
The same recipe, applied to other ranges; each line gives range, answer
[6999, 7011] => 46.25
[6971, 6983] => 49.2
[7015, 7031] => 47.62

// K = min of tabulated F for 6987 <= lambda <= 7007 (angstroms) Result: 45.4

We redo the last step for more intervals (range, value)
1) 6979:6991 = 46.5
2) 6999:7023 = 45.53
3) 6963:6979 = 47.26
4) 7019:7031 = 47.05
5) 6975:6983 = 47.55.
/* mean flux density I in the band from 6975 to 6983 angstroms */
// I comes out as 48.4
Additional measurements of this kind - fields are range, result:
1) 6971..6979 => 47.6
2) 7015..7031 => 47.4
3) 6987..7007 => 46.1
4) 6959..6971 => 47.7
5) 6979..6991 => 47.7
